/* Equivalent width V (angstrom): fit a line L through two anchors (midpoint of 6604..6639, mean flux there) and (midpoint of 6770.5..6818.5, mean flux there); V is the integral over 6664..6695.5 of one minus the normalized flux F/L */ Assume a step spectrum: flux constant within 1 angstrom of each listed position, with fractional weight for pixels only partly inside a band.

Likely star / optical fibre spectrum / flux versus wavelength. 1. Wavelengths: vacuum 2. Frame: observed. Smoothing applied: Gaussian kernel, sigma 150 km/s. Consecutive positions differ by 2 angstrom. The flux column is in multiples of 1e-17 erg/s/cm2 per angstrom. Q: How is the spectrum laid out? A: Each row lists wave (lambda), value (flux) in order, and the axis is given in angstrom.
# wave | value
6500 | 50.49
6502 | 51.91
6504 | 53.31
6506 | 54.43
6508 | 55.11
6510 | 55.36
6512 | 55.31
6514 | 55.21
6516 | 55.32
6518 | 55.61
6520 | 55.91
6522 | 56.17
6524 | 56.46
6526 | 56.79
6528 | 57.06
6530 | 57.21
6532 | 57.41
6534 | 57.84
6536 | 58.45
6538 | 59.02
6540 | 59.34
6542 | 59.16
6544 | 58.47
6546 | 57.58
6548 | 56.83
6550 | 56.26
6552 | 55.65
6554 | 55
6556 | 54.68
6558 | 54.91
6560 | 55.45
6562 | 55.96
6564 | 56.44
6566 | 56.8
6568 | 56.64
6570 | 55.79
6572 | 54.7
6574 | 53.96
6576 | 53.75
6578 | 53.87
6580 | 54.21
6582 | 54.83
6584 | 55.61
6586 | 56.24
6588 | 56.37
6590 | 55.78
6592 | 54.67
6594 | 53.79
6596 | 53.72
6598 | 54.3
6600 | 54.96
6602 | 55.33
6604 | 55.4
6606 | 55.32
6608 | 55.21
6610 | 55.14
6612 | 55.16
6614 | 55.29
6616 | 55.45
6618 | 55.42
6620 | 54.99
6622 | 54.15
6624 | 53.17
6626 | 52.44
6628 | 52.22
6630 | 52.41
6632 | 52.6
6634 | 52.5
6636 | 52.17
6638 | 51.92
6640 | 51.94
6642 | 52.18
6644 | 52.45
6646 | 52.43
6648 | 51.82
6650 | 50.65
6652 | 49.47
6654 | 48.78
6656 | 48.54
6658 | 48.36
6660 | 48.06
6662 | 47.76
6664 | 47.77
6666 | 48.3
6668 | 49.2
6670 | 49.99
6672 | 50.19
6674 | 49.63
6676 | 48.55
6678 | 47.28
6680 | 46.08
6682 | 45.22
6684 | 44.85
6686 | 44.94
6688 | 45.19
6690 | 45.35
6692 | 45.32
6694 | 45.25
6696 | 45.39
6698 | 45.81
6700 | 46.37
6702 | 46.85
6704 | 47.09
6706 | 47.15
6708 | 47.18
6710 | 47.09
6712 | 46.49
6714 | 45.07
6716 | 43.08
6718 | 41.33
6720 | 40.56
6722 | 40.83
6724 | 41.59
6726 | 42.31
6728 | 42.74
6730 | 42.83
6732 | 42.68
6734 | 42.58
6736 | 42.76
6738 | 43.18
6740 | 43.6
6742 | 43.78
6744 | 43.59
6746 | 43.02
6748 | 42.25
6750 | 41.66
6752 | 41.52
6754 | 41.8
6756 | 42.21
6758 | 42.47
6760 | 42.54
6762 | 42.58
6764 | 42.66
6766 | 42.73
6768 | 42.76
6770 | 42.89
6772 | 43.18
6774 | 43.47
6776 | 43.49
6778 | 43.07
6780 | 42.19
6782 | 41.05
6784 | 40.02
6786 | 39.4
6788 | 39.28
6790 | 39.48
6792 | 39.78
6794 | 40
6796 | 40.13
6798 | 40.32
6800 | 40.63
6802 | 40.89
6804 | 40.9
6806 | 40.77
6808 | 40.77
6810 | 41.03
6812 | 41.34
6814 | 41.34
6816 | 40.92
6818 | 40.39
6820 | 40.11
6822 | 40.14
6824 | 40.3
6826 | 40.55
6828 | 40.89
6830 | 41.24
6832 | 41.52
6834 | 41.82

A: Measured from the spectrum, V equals 1.6 angstrom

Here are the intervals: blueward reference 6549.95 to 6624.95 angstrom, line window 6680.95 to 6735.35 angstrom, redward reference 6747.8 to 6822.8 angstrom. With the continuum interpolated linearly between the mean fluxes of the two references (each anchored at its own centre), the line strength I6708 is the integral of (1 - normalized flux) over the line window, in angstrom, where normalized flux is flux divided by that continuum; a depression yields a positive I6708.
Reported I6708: 2.6 angstrom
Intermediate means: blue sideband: 55.1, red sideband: 41.4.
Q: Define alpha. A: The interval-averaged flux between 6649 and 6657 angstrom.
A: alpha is 49.4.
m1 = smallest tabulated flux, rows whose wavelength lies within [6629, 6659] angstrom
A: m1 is 48.36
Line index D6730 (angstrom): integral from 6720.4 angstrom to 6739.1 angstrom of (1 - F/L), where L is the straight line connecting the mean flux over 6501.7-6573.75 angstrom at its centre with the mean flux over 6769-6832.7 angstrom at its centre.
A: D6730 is 1.1 angstrom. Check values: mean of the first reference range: 56.2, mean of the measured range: 42.3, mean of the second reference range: 41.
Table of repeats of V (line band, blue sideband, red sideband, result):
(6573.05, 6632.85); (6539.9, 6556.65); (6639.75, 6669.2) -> -1.5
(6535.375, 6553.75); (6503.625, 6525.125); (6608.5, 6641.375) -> -1.0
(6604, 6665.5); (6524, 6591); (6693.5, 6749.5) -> -2.0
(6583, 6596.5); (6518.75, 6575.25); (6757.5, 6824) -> -0.3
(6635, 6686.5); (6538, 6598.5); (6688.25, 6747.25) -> -0.6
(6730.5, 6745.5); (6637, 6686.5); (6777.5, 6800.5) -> 0.2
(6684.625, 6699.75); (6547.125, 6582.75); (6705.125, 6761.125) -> 0.2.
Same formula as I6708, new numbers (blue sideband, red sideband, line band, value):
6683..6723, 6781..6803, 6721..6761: 0.40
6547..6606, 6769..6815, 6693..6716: 0.31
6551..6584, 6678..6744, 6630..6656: -1.03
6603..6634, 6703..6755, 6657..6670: 0.37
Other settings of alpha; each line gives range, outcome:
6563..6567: 56.6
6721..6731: 42.1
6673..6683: 47.4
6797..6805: 40.7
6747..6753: 41.8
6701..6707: 47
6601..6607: 55.4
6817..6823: 40.2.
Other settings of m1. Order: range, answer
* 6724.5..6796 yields 39.28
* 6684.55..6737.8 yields 40.56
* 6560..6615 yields 53.72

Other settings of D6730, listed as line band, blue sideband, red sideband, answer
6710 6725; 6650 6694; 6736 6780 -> 0.7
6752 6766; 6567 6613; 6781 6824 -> 0.3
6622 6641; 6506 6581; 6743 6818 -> -0.6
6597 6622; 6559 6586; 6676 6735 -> -1.3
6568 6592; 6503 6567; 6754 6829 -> -0.6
